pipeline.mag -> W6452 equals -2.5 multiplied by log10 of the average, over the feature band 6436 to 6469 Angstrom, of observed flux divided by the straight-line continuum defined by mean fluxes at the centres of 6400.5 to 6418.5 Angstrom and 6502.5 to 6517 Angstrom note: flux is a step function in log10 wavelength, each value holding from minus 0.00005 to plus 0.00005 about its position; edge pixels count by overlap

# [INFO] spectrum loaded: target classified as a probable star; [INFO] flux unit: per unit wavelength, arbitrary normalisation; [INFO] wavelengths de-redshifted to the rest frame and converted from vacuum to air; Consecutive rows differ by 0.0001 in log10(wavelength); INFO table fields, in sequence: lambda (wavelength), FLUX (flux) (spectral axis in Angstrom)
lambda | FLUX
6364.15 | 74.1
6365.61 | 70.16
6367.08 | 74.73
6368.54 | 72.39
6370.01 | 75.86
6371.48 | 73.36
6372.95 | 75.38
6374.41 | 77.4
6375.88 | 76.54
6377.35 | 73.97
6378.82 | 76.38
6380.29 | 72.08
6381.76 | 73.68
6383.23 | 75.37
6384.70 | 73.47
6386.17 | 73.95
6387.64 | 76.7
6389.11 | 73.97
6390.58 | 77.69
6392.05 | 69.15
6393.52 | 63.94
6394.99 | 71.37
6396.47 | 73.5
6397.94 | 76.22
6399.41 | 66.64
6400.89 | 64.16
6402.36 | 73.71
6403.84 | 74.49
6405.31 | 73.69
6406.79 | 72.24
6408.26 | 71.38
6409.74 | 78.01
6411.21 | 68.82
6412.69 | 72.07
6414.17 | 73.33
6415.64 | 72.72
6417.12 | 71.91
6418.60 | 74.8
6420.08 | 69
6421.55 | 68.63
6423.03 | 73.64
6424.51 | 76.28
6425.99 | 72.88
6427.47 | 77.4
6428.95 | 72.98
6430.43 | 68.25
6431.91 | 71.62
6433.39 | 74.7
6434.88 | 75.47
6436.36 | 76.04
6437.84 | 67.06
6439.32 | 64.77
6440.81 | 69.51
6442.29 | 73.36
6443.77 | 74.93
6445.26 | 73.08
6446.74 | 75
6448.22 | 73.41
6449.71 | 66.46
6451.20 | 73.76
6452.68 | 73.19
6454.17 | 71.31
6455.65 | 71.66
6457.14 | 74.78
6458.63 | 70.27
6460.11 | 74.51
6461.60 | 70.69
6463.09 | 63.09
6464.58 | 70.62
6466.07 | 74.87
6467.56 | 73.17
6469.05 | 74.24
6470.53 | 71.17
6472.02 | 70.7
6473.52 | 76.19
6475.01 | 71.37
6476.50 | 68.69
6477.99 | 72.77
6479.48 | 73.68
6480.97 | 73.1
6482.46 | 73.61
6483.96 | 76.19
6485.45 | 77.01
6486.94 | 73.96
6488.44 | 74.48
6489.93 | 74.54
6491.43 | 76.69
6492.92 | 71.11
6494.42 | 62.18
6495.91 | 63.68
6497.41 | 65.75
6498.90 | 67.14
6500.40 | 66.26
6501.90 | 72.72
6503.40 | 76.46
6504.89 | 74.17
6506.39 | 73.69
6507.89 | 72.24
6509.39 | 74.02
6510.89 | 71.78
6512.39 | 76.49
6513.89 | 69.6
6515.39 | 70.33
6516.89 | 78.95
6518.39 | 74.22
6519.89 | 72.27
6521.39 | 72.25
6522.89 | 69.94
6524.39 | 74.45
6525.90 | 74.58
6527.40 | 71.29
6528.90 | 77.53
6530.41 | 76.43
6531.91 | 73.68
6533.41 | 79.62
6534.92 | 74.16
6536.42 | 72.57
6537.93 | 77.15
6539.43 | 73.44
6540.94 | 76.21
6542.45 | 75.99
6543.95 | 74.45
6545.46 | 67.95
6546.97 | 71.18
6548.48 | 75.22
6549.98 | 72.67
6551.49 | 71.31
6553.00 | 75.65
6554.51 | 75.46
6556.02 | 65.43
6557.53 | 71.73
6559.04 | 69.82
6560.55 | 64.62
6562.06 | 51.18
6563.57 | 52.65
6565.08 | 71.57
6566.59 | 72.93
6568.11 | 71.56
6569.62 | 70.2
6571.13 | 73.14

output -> 0.020 mag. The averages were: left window 72.5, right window 73.5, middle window 71.6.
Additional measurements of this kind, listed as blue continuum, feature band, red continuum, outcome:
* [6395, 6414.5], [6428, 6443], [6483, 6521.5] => 0.01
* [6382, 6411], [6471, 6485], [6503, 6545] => 0.01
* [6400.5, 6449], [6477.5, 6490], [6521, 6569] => -0.03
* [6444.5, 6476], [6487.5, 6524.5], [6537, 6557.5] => 0.01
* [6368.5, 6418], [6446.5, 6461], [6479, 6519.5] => 0.01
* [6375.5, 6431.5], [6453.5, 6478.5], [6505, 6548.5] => 0.02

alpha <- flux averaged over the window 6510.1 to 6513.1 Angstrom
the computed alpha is 74.1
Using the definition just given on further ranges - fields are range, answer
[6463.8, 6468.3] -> 72.7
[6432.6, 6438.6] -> 73.3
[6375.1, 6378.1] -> 75.2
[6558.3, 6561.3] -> 67.2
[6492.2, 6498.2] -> 65.7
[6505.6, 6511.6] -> 72.9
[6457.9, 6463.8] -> 69.7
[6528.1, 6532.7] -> 75.9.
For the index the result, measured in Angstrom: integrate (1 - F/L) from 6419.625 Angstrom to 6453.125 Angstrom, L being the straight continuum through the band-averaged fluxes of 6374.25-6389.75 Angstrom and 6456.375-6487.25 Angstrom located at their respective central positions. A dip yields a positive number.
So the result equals 0.5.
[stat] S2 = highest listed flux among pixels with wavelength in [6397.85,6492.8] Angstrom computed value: 78.01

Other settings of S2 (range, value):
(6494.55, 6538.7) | 79.62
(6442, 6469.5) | 75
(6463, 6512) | 77.01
